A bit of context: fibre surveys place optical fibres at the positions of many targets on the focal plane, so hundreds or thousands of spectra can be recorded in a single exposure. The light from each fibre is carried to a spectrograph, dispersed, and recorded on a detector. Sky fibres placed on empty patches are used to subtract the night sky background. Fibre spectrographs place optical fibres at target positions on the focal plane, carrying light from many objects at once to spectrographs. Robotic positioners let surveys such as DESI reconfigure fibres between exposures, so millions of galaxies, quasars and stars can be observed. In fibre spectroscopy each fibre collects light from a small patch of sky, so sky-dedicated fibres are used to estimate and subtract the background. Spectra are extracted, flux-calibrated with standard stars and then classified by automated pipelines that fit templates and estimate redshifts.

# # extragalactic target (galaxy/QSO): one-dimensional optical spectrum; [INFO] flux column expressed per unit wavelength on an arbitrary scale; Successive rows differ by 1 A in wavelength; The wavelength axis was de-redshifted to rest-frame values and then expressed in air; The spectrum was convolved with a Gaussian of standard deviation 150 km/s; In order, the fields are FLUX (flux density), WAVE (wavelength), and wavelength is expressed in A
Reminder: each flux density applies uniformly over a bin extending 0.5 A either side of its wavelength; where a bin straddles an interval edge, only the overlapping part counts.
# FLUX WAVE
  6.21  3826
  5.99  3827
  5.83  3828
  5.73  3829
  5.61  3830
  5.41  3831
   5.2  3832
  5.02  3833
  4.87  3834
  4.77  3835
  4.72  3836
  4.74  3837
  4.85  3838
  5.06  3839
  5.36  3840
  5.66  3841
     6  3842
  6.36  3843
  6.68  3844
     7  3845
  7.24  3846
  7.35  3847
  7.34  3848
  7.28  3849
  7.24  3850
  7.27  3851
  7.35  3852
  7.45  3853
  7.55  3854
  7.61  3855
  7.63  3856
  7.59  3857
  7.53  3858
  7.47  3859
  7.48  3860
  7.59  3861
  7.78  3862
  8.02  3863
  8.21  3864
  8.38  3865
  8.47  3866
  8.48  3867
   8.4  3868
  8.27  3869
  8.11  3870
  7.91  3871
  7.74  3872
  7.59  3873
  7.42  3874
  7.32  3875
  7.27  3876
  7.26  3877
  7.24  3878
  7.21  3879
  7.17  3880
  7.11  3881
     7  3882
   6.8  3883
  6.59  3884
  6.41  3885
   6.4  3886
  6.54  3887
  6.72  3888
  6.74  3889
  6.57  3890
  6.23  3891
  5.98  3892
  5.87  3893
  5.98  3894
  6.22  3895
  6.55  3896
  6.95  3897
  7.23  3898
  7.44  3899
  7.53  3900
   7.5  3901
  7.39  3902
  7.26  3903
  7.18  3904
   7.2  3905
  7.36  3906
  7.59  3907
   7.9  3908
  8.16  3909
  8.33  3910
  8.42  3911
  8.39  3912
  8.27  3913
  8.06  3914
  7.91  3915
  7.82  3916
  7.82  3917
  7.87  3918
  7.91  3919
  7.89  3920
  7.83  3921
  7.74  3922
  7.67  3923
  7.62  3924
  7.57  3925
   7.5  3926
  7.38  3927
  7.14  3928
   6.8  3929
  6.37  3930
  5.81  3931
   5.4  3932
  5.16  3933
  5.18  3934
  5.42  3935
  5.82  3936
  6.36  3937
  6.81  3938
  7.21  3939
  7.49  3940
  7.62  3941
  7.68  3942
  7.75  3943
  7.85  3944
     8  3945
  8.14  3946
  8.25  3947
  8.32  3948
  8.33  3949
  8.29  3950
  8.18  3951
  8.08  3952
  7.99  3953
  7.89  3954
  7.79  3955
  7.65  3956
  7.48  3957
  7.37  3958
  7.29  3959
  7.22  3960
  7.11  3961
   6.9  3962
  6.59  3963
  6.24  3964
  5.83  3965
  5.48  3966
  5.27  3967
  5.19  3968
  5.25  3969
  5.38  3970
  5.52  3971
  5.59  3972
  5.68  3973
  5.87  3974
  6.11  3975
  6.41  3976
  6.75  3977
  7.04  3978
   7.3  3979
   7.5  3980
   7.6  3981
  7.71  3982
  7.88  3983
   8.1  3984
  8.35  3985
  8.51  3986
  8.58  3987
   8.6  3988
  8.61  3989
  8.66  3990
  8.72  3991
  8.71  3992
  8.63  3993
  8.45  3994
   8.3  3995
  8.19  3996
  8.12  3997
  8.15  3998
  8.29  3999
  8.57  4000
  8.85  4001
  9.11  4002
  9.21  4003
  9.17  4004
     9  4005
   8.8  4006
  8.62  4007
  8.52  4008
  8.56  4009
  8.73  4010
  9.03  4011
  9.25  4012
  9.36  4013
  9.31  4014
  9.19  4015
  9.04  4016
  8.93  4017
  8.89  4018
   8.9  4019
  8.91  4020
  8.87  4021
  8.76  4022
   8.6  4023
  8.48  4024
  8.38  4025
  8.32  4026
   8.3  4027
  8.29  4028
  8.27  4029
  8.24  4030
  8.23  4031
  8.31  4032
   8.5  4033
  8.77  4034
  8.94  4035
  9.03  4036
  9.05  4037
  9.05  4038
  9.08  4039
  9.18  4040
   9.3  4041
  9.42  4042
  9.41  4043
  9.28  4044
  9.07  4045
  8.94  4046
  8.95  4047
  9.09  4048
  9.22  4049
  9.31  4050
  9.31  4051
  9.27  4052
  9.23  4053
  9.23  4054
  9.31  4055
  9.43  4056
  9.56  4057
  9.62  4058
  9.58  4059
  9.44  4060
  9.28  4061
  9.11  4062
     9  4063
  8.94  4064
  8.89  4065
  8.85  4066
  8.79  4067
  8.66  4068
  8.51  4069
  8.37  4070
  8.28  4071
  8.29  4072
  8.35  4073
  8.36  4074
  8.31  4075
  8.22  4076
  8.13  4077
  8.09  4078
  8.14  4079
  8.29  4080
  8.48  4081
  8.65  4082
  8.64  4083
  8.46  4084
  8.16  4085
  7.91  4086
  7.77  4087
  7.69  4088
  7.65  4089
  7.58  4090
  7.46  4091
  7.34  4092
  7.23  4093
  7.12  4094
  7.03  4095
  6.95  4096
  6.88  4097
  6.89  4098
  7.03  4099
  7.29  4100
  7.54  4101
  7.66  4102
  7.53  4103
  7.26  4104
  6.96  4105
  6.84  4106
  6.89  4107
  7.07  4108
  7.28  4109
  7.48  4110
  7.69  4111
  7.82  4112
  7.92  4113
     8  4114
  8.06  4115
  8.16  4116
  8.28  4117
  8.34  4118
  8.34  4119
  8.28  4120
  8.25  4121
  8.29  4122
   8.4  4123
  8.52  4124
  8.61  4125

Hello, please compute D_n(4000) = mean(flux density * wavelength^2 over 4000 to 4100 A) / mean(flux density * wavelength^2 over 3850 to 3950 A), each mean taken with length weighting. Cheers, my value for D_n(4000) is 1.3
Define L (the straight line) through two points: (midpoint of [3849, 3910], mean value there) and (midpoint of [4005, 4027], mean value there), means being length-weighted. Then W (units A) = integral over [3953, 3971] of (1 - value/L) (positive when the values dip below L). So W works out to 3.6 A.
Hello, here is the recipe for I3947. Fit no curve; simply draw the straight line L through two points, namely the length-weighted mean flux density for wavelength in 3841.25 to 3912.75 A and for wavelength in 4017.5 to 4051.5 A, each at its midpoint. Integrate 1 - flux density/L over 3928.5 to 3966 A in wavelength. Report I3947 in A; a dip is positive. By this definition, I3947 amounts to 4.2 A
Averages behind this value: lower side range 7.3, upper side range 8.84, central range 7.1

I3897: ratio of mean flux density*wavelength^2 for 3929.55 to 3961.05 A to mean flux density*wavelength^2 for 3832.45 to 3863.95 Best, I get 1.14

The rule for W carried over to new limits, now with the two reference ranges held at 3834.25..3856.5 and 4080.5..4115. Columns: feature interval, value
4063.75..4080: -2.2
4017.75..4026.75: -1.8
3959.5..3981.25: 2.3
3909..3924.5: -2.8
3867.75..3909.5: -3.0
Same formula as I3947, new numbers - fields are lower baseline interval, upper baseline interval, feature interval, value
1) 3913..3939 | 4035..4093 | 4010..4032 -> -1.4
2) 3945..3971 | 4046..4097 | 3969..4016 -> -3.1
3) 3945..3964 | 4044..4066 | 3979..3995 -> -0.2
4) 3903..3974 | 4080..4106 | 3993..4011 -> -3.2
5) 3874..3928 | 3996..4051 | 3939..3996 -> 5.2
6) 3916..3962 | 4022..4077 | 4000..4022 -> -1.6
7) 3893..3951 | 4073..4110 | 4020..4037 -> -2.3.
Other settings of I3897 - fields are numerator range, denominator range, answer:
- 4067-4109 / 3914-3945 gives 1.18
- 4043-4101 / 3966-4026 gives 1.09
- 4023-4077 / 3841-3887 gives 1.32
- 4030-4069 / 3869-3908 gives 1.40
